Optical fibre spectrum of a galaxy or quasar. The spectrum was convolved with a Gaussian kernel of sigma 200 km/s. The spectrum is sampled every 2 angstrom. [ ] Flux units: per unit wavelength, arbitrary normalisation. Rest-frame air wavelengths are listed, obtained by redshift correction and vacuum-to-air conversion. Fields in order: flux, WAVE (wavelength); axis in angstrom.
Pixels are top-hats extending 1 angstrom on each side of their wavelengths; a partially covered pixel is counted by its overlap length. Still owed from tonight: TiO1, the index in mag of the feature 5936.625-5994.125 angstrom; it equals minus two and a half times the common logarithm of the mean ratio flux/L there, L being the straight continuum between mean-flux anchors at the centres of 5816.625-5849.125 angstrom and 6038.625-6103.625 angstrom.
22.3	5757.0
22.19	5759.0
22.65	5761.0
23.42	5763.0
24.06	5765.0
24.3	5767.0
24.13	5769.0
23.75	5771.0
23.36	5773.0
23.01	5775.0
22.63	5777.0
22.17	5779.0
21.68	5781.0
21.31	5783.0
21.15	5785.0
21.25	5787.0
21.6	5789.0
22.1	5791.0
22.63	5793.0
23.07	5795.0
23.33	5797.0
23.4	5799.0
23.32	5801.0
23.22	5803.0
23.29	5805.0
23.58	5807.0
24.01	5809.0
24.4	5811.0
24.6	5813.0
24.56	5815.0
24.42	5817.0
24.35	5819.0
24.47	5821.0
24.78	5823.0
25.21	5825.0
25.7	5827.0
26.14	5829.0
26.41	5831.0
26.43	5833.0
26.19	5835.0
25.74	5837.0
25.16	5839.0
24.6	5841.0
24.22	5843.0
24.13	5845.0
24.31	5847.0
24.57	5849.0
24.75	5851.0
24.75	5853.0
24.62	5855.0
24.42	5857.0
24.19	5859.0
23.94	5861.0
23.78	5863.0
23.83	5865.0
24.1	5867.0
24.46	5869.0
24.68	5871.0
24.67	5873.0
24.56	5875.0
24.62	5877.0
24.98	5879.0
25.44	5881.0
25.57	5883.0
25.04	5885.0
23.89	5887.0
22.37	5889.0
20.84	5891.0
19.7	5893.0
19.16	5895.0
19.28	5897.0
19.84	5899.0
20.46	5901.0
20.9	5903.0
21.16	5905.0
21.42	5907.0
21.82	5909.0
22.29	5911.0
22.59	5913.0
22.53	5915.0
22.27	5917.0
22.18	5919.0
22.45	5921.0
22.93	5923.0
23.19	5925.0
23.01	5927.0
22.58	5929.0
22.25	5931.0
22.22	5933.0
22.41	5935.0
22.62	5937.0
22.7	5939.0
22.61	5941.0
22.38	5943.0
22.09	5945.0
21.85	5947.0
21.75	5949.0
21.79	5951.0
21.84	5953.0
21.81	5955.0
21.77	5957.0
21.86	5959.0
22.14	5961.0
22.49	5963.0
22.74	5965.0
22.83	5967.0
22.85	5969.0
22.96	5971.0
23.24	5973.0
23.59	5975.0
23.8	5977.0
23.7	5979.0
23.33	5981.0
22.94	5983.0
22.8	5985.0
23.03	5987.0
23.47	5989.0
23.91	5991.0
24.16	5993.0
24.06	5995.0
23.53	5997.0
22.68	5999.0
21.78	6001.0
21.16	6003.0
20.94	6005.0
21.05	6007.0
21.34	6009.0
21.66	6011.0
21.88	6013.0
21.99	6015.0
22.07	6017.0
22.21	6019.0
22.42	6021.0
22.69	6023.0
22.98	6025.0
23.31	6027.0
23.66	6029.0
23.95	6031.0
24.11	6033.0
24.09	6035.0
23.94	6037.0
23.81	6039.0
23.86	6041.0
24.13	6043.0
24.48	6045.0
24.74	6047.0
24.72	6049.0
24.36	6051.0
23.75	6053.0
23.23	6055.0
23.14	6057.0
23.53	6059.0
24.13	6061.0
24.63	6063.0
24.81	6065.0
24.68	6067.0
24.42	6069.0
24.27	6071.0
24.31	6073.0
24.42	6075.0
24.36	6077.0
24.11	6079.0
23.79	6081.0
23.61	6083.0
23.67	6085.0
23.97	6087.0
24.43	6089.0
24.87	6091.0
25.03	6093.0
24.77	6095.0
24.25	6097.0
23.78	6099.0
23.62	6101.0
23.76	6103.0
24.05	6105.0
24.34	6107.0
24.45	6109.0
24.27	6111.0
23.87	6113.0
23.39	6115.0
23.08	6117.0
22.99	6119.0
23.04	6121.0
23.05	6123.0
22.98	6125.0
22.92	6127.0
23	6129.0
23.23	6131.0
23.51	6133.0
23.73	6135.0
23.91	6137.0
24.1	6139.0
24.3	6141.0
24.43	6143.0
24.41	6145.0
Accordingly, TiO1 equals 0.086 mag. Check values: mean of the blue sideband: 25.1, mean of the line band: 22.7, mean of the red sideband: 24.2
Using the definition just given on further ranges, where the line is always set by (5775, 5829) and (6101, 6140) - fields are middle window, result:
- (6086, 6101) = -0.04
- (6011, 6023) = 0.07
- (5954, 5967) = 0.06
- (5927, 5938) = 0.05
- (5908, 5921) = 0.05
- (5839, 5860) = -0.05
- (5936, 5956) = 0.06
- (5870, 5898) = 0.01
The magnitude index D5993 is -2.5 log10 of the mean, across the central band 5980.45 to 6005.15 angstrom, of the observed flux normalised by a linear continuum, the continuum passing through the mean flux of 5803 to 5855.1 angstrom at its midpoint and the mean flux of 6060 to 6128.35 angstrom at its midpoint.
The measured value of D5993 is 0.06 mag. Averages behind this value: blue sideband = 24.8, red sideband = 24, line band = 23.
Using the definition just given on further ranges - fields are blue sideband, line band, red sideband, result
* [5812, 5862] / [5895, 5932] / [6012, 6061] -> 0.12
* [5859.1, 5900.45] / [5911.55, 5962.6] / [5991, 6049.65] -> 0.04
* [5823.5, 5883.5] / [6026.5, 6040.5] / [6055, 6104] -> 0.02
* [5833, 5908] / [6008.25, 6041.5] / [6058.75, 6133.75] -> 0.04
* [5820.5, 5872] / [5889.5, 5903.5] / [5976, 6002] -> 0.21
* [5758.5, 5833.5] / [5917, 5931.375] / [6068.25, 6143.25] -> 0.05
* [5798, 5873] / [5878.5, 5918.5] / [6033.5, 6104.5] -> 0.11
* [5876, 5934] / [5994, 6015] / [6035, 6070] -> 0.07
